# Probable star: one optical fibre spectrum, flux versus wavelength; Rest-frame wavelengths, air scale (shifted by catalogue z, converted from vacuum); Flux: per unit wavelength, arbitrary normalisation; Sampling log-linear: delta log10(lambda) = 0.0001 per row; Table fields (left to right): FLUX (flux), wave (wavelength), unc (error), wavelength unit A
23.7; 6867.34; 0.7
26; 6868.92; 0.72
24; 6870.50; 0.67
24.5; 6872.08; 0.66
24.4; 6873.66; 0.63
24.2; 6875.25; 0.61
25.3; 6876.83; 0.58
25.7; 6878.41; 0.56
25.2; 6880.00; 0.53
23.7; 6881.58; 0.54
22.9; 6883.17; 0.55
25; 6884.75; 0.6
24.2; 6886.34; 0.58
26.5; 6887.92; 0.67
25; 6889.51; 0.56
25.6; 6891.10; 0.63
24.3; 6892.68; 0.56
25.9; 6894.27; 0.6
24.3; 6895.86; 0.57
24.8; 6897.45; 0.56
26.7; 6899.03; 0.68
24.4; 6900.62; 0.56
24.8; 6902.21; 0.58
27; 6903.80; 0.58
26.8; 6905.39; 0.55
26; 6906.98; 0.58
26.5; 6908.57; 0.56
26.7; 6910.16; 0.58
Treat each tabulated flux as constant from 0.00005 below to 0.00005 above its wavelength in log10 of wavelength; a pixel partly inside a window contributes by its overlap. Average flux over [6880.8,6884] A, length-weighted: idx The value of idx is 23.3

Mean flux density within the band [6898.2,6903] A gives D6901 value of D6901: 25.3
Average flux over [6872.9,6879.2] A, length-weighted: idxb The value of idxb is 24.9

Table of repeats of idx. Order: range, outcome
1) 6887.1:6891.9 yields 25.7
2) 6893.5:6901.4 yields 25.2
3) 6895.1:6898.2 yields 24.5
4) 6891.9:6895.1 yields 25.1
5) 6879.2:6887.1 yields 24.2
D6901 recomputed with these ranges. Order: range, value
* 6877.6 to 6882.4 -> 24.8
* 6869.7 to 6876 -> 24.3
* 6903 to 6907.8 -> 26.6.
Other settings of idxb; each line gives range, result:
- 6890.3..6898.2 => 25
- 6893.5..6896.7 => 25.1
